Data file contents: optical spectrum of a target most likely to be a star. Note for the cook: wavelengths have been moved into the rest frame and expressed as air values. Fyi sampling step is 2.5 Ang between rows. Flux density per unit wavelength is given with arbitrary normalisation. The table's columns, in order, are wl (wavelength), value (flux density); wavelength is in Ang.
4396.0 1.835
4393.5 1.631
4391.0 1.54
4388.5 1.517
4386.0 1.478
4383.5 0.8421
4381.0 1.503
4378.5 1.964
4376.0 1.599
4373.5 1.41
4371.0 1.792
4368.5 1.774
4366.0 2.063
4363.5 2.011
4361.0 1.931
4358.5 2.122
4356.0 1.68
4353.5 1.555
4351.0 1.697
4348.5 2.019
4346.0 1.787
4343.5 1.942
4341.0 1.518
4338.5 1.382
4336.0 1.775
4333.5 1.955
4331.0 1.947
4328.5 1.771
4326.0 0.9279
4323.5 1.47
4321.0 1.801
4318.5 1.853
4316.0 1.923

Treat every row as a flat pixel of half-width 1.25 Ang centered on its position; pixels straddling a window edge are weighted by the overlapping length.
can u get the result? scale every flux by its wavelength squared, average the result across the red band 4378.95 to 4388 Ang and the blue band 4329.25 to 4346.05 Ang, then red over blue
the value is 0.79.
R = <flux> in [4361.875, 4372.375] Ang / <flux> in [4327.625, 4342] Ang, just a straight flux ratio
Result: 1.10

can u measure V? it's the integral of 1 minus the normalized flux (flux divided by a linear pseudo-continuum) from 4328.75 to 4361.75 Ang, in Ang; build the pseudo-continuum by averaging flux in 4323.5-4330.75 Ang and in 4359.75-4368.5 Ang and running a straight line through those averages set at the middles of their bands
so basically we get -1.8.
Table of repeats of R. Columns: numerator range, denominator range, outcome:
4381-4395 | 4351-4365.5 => 0.76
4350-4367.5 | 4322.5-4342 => 1.17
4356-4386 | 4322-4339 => 1.06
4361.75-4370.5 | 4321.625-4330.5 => 1.32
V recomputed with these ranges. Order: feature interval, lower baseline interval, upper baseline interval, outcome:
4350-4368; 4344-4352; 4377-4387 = -1.6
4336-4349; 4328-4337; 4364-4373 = 1.0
